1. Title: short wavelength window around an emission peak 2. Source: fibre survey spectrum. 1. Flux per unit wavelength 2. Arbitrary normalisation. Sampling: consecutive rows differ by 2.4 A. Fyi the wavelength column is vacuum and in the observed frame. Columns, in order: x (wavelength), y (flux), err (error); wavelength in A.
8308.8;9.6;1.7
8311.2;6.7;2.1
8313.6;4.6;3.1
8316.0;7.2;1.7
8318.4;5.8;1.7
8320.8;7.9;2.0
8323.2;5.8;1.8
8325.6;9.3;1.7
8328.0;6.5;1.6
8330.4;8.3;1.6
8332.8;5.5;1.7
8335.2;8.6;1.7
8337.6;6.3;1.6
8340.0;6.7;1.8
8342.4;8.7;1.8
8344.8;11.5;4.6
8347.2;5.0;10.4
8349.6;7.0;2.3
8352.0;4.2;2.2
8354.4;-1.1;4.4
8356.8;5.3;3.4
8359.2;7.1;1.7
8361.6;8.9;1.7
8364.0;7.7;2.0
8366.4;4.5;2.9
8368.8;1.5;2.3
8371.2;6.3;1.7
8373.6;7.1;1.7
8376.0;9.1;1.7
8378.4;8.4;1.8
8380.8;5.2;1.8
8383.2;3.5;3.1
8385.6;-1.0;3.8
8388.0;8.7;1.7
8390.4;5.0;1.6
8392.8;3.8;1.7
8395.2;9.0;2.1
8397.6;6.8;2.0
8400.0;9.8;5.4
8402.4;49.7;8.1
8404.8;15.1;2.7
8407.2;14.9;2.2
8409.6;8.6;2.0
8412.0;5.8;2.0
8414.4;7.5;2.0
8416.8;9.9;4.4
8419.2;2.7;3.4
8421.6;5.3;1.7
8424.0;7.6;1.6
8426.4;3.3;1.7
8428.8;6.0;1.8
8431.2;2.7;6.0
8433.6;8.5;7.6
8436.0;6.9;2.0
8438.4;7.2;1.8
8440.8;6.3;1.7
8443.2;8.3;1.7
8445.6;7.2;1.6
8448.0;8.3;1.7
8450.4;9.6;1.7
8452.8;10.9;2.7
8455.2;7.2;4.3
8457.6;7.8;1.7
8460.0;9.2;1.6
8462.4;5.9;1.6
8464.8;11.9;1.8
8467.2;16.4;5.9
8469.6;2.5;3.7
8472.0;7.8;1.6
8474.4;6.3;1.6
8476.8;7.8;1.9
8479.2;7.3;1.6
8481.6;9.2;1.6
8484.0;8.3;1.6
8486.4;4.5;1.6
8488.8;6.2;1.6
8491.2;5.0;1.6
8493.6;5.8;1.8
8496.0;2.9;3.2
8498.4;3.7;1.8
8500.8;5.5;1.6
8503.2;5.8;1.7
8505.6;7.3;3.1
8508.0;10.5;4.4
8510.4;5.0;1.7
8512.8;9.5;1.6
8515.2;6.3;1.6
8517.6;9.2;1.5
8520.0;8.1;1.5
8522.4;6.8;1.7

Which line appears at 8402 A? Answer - H-gamma 4340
